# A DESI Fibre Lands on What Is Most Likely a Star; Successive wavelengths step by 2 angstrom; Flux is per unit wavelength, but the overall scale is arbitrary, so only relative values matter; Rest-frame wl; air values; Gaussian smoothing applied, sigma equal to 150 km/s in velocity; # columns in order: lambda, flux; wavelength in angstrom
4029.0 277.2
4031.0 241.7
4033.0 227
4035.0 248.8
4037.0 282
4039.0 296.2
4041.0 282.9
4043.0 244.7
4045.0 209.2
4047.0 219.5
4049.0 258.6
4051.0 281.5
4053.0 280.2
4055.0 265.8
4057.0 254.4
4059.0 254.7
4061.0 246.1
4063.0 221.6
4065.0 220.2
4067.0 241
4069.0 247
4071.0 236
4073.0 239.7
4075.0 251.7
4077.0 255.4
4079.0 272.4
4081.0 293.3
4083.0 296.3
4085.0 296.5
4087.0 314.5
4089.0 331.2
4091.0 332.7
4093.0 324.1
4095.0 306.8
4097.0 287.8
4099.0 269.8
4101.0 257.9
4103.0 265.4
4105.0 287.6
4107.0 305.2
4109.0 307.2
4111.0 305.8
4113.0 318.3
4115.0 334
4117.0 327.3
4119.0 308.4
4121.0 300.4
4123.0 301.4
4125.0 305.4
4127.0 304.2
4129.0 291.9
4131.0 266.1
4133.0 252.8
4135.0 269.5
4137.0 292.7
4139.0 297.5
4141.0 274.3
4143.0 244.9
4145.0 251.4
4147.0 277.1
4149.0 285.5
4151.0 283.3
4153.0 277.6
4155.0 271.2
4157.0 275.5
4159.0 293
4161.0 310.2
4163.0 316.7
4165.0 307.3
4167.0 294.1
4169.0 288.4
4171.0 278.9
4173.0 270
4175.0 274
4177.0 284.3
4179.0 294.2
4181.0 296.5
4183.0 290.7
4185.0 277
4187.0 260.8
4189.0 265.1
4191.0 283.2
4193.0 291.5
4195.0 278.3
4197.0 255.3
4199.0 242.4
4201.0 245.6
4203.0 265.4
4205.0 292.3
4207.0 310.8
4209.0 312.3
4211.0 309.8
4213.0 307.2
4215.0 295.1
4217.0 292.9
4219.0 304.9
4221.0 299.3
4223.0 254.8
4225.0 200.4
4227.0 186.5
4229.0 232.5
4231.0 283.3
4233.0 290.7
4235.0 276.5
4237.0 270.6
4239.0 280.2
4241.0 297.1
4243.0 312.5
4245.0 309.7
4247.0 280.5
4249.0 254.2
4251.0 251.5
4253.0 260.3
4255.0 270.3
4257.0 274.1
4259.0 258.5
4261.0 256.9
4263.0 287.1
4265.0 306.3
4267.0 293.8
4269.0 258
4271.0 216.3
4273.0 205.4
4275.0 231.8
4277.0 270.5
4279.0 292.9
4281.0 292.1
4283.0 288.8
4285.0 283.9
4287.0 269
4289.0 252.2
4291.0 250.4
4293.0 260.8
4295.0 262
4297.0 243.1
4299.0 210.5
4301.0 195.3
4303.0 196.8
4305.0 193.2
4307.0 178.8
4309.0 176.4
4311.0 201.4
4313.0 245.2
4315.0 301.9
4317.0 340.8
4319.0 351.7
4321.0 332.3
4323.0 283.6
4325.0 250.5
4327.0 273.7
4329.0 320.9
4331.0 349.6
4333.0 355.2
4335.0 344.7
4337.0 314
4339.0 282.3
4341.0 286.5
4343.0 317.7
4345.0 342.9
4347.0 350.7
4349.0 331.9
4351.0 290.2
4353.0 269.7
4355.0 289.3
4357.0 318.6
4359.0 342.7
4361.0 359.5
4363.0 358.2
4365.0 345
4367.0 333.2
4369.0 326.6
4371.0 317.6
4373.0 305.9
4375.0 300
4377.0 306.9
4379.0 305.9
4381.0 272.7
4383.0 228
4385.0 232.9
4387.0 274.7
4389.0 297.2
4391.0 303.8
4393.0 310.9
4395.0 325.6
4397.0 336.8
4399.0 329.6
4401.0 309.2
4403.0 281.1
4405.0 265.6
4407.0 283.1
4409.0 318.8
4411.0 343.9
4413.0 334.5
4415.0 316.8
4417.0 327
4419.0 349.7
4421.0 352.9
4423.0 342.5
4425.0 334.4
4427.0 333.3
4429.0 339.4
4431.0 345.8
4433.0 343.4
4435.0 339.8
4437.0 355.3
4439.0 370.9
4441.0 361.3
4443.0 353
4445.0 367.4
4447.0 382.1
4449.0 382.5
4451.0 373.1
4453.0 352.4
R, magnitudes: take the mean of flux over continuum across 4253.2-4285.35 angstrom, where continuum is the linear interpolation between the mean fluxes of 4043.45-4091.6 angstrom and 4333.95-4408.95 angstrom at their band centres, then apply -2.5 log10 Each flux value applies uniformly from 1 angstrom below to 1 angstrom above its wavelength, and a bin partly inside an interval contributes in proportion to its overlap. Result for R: 0.10 mag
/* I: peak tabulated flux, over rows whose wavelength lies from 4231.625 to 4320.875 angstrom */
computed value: 351.7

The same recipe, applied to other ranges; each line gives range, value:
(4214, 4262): 312.5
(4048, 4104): 332.7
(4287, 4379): 359.5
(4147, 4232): 316.7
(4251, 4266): 306.3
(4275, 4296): 292.9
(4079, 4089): 331.2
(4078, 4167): 334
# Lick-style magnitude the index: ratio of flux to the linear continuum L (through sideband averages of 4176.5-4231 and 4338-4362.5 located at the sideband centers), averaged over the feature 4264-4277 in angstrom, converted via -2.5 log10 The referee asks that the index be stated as 0.16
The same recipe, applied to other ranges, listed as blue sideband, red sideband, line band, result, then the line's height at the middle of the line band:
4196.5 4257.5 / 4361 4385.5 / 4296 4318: 0.28 mag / 292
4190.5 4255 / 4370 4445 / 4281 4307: 0.20 mag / 292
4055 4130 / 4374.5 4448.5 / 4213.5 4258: 0.11 mag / 301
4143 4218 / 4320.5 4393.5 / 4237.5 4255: 0.05 mag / 293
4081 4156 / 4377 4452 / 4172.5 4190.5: 0.07 mag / 299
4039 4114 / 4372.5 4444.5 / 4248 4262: 0.14 mag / 297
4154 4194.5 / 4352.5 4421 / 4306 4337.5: 0.05 mag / 303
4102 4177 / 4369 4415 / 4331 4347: -0.09 mag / 298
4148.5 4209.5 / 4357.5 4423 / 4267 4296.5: 0.14 mag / 297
